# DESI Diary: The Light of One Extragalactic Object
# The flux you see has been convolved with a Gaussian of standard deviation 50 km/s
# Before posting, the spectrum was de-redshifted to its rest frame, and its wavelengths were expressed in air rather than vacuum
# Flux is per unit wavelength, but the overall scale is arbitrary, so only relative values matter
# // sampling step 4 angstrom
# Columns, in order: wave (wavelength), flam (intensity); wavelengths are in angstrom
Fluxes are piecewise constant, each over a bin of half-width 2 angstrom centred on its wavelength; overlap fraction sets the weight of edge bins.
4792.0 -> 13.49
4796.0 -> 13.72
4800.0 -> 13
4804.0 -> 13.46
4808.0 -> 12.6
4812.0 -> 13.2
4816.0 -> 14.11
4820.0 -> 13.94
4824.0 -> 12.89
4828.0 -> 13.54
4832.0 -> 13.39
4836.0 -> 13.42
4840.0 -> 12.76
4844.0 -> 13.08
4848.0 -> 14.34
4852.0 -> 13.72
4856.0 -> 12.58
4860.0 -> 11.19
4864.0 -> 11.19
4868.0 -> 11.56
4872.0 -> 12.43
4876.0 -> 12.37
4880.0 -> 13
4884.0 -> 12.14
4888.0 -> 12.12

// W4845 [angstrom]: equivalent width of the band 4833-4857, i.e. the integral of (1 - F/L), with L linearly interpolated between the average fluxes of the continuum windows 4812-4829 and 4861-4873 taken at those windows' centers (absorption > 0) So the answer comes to -1.6 angstrom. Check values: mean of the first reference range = 13.6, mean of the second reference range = 11.6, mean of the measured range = 13.4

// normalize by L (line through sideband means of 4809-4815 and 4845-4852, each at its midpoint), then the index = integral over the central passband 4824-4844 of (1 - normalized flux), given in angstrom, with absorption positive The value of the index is 0.7 angstrom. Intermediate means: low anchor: 13.3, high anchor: 14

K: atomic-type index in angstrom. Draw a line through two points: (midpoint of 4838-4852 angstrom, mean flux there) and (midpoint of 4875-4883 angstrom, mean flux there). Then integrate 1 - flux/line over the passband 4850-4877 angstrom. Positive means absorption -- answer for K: 1.8 angstrom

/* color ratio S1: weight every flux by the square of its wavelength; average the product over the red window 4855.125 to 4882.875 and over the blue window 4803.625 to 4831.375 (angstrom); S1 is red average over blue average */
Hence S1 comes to 0.9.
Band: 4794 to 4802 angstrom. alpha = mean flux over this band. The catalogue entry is 13.4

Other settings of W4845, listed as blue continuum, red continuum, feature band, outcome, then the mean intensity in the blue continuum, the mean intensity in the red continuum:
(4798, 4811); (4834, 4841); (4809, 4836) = -0.8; 13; 13.1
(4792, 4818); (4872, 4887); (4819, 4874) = 0.1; 13.4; 12.5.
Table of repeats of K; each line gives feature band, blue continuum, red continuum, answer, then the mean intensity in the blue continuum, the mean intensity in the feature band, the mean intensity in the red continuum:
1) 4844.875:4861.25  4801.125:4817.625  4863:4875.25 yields -1.1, 13.3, 13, 11.8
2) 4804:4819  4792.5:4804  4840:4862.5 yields -0.1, 13.4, 13.4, 12.9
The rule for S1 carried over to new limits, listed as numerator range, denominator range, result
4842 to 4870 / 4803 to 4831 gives 0.95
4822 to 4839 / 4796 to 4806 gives 1.01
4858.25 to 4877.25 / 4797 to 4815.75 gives 0.91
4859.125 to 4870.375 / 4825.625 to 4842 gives 0.87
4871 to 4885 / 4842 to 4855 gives 0.93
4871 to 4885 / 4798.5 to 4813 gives 0.99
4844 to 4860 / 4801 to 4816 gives 1.02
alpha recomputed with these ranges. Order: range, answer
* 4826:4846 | 13.2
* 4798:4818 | 13.3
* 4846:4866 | 12.6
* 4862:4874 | 11.7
